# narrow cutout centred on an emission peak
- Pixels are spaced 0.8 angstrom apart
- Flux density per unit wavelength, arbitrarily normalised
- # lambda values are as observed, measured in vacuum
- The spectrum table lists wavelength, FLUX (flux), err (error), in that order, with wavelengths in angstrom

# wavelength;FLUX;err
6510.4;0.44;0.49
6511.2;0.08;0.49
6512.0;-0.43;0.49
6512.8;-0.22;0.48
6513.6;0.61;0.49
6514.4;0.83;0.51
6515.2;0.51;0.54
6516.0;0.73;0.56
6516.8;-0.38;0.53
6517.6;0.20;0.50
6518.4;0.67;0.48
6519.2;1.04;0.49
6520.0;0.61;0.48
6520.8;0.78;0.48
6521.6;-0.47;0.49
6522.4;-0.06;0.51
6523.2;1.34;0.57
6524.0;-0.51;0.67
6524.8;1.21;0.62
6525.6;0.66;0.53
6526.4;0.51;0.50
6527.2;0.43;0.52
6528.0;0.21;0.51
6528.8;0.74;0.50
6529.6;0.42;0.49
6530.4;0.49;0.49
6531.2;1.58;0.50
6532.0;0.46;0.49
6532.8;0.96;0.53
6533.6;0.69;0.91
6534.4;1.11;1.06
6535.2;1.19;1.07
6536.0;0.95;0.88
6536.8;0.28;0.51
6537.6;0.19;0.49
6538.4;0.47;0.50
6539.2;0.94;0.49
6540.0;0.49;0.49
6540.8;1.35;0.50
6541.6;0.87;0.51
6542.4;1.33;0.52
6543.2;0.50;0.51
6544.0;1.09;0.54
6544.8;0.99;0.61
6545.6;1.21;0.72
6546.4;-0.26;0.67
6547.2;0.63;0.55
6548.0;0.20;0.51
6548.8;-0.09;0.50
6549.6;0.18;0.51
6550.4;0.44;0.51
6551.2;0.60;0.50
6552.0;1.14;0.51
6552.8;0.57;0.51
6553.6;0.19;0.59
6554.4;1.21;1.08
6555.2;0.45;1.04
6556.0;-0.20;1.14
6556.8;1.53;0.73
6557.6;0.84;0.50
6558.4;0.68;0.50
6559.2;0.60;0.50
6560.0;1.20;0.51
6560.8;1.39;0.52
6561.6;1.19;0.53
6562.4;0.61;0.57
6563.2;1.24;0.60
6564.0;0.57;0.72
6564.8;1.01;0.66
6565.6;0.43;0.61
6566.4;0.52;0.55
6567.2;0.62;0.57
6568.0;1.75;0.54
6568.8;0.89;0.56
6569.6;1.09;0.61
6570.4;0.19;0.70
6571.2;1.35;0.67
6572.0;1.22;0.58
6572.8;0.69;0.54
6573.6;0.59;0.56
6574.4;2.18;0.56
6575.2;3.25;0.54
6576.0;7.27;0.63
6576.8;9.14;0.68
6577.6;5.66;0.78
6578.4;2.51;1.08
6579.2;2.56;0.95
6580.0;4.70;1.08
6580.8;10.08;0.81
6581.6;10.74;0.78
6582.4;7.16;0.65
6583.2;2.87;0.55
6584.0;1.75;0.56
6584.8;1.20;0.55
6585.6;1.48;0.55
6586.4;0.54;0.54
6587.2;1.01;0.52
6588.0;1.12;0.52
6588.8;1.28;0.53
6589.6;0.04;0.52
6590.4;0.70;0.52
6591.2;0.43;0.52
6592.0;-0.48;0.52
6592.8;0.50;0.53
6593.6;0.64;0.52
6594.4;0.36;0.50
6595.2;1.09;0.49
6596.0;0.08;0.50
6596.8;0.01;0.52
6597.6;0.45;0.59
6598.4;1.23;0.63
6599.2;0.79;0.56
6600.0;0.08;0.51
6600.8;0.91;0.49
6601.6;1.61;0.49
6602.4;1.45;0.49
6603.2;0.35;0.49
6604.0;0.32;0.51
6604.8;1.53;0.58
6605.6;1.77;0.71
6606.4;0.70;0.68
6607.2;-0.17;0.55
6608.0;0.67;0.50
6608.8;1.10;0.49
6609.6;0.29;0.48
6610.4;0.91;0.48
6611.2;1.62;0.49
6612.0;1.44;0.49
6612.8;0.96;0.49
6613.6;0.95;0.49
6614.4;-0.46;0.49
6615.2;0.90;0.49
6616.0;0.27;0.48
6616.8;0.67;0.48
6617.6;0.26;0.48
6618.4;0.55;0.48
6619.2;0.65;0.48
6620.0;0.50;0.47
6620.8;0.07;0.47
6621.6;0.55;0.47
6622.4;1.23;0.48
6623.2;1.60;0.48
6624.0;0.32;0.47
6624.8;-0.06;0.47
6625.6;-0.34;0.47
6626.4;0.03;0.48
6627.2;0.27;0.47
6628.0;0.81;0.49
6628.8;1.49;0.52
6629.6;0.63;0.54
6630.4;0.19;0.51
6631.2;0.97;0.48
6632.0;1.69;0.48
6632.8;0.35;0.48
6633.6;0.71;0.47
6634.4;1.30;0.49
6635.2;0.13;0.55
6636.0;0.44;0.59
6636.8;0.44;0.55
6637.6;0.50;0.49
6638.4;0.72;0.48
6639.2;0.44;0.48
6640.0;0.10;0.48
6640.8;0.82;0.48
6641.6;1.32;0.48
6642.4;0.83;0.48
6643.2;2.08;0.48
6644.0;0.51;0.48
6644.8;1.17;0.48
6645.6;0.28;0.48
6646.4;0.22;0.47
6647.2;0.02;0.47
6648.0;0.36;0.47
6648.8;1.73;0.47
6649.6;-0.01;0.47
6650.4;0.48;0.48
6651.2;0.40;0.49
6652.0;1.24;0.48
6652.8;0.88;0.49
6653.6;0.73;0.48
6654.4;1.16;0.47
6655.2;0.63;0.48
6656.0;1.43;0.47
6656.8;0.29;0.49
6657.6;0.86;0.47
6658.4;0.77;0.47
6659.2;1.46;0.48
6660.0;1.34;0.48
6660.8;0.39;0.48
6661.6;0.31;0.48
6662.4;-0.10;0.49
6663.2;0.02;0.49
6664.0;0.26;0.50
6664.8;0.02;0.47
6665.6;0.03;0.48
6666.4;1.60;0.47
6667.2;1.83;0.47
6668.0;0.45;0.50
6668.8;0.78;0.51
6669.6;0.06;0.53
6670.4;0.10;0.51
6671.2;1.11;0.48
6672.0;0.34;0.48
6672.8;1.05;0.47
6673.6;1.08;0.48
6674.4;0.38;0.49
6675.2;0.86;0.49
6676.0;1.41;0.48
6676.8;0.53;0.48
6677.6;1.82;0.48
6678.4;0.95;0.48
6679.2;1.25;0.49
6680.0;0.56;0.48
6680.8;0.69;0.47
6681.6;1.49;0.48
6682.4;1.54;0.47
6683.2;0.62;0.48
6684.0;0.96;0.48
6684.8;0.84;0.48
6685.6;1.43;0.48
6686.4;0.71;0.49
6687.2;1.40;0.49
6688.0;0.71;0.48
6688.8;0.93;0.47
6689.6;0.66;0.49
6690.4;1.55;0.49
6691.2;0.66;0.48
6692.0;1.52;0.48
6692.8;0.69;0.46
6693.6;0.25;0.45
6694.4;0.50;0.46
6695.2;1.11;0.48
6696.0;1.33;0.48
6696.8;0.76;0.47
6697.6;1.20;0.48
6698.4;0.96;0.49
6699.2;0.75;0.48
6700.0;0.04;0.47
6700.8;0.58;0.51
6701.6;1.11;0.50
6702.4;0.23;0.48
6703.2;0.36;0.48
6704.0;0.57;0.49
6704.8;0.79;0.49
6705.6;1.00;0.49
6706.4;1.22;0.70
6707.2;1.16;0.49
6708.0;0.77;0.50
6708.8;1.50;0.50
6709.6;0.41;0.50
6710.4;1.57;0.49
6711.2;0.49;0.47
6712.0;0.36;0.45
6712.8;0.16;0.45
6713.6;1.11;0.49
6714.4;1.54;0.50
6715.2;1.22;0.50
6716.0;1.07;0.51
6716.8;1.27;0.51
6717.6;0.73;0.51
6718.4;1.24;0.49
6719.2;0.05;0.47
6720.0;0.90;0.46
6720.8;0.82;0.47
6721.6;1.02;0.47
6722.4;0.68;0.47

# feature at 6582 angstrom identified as [O II] 3727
